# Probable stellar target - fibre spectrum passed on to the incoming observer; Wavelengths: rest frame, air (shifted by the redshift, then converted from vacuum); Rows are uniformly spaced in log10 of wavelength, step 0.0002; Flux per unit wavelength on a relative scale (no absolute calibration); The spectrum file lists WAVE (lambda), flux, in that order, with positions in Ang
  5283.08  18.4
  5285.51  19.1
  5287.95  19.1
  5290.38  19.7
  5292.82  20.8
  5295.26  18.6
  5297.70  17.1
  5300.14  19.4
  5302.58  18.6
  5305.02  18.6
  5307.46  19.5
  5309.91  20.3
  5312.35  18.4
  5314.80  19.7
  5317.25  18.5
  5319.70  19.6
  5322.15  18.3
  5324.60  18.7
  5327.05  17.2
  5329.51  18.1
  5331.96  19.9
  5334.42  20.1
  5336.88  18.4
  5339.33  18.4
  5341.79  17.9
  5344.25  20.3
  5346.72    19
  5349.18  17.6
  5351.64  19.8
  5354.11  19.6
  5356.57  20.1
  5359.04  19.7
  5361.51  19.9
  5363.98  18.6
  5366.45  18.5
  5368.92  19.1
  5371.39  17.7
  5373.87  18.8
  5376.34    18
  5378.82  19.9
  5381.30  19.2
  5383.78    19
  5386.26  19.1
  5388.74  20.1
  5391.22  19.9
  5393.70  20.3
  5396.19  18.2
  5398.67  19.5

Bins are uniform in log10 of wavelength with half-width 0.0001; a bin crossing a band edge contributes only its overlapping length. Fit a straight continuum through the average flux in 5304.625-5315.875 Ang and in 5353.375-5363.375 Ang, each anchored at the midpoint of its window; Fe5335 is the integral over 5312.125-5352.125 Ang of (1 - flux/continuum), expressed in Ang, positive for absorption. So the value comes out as 1.5 Ang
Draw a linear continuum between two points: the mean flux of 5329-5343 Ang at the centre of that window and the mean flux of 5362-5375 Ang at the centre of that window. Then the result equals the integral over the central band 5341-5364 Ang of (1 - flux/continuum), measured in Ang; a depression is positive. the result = -0.7 Ang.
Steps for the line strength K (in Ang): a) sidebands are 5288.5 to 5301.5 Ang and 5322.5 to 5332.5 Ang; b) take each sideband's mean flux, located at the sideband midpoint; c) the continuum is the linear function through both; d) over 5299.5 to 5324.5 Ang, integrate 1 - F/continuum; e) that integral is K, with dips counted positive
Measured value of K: -0.5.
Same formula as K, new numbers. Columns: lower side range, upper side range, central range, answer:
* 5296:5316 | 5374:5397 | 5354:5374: 0.10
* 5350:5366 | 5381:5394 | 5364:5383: 0.79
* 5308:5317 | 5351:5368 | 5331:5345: 0.21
